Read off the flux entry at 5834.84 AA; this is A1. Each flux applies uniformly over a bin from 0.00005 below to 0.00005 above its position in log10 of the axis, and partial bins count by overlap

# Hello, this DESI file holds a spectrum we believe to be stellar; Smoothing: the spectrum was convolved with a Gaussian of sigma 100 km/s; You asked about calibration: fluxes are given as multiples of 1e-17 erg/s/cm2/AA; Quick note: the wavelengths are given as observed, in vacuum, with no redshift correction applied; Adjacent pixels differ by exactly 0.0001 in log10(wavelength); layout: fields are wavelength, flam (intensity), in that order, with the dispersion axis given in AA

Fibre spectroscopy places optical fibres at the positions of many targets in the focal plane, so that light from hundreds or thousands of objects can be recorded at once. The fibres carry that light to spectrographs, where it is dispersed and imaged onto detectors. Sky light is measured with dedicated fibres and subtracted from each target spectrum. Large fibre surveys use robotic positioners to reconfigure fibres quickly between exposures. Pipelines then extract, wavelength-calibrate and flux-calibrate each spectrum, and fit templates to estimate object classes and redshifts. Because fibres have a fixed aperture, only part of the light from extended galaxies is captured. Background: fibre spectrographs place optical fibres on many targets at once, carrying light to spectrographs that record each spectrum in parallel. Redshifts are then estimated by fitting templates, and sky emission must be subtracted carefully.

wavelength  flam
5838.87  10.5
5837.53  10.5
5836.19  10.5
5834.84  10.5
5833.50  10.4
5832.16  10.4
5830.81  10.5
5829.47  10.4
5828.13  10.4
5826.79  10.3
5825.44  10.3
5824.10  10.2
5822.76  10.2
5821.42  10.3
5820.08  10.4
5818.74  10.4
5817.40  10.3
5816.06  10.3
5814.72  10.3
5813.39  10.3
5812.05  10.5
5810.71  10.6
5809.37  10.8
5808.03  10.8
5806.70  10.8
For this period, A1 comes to 10.5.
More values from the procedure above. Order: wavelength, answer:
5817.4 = 10.3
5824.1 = 10.2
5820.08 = 10.4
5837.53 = 10.5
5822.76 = 10.2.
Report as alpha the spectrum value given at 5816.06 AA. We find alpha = 10.3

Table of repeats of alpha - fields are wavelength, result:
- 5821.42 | 10.3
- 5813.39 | 10.3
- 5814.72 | 10.3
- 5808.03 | 10.8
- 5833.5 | 10.4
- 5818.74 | 10.4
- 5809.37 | 10.8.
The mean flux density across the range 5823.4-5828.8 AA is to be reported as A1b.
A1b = 10.3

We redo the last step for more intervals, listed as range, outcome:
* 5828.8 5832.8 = 10.4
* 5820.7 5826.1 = 10.3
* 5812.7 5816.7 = 10.3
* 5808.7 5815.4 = 10.5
